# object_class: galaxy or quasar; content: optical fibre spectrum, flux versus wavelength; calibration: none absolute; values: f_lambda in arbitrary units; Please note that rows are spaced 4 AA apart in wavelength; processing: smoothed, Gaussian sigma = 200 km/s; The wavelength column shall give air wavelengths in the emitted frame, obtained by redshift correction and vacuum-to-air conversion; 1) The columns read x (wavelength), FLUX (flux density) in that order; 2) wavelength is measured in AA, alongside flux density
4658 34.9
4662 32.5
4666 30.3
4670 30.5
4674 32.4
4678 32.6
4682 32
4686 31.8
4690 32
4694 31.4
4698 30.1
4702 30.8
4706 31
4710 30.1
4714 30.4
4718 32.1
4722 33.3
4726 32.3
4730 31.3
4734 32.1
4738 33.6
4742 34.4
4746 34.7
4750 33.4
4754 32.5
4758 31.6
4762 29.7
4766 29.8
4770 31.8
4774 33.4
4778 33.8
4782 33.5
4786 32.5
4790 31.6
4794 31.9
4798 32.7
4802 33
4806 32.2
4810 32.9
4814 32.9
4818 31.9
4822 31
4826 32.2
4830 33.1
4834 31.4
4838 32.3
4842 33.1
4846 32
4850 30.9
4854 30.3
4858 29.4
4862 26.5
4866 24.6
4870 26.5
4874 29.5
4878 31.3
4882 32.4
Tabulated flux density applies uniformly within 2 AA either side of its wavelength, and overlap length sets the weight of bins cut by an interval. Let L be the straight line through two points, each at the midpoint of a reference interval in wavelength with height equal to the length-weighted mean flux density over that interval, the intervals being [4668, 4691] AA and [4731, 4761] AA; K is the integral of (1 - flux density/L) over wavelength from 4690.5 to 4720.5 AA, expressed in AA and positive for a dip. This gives 1.28 AA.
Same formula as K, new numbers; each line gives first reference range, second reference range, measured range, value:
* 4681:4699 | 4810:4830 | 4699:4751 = -0.8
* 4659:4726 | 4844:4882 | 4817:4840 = -1.8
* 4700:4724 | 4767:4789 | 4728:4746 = -0.7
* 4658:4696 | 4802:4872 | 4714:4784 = -2.4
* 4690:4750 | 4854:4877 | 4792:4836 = -4.6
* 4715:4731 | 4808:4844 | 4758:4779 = 0.4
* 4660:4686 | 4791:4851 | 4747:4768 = 0.3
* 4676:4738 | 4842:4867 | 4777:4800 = -1.7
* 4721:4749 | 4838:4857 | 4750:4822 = 0.4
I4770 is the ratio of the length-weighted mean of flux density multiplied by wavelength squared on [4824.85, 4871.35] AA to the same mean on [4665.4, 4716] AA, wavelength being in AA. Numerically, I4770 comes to 1.0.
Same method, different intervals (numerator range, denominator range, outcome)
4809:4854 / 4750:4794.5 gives 1.02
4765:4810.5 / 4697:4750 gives 1.04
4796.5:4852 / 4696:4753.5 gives 1.05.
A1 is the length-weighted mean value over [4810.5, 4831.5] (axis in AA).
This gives 32.2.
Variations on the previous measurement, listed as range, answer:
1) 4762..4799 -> 32.2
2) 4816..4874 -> 30.3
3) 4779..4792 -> 32.6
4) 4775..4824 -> 32.5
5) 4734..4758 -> 33.4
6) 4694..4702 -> 30.6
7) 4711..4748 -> 32.6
